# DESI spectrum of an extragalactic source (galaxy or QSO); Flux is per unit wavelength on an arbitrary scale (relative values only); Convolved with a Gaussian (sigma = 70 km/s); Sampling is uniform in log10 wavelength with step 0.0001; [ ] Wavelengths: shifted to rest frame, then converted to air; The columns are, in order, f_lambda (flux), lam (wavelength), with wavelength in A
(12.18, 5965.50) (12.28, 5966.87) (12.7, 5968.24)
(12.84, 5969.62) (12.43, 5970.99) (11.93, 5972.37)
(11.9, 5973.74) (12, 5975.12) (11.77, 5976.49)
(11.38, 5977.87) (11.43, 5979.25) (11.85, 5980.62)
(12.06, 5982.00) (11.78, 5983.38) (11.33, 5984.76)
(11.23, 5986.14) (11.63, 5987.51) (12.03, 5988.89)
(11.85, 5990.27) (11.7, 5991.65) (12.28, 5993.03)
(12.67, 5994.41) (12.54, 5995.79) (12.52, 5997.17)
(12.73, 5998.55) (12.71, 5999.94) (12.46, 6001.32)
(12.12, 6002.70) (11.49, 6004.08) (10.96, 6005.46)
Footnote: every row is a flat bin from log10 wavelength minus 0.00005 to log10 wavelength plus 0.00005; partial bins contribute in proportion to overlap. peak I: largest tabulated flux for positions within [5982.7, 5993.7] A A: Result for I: 12.28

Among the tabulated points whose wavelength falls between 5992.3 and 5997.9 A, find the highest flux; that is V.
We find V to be 12.67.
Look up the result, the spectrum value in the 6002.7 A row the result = 12.12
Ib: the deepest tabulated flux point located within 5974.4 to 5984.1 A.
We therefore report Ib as 11.38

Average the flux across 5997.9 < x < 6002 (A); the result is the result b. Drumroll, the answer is 12.6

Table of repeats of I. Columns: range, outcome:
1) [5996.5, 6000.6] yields 12.73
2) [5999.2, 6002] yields 12.71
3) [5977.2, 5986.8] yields 12.06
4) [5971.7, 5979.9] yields 12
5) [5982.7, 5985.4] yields 11.78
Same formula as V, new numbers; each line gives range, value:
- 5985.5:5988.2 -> 11.63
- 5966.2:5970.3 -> 12.84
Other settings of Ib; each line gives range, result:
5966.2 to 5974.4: 11.9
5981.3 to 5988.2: 11.23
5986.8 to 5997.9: 11.63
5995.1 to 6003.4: 12.12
